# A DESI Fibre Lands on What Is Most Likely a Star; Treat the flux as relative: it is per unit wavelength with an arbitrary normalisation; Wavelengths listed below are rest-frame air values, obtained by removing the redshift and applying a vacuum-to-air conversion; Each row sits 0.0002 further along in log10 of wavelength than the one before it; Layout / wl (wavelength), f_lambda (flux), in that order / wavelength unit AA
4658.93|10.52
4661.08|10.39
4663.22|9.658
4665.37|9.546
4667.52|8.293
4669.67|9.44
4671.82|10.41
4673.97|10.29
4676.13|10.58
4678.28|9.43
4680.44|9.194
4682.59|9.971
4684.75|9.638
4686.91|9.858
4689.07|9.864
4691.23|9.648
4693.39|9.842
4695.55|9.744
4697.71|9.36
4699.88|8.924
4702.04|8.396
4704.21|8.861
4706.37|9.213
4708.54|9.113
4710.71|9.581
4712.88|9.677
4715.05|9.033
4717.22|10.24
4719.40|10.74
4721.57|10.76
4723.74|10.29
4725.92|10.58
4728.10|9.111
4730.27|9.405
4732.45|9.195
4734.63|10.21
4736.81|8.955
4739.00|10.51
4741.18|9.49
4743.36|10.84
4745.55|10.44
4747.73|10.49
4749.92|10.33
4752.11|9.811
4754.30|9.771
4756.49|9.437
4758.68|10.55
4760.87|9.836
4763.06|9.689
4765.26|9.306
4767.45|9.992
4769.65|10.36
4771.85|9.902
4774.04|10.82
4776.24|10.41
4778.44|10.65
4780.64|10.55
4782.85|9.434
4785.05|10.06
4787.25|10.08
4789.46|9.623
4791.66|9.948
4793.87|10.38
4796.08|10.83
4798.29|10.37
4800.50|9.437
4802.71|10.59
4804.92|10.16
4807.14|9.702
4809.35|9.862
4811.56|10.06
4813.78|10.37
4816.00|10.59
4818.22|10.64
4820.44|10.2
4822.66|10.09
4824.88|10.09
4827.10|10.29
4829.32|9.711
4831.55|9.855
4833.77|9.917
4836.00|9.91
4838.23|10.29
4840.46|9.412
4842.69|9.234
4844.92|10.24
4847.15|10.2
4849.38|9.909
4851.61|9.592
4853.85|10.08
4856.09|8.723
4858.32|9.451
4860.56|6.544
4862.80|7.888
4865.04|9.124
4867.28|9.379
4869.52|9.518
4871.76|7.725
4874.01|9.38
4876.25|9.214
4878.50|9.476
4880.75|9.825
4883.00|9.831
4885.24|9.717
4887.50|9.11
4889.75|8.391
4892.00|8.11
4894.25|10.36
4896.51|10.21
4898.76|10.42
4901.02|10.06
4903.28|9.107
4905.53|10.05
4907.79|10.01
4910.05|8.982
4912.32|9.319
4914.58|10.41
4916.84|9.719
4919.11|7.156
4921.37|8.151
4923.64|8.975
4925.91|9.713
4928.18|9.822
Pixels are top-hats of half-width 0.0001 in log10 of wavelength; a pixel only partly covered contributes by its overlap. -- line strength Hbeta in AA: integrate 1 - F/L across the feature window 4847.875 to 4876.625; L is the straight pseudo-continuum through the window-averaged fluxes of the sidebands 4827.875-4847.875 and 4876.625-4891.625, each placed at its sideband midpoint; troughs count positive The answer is 1.8 AA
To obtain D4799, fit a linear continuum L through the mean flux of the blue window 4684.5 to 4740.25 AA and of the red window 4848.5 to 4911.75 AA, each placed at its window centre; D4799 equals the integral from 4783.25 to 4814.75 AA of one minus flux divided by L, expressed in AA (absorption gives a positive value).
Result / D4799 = -2.1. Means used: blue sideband 9.64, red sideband 9.29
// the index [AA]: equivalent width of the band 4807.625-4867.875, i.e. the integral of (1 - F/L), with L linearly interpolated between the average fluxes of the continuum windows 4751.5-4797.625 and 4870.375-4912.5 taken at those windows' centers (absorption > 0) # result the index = 0.3 AA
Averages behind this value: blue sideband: 10.1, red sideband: 9.44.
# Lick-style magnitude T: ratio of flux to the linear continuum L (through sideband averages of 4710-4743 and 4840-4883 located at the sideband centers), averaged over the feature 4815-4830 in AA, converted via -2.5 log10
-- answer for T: -0.093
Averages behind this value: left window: 9.88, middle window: 10.2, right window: 9.22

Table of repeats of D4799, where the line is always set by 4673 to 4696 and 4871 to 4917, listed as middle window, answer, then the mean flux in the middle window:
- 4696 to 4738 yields 0.88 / 9.57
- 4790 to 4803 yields -0.75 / 10.2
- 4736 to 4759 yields -0.77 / 10.1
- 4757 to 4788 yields -1.33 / 10.1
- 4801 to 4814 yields -0.59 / 10.1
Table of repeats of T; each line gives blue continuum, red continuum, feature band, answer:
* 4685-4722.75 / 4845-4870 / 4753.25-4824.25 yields -0.085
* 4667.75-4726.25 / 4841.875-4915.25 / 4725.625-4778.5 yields -0.043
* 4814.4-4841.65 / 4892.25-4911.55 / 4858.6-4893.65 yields 0.114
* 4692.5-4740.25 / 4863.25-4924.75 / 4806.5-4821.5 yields -0.085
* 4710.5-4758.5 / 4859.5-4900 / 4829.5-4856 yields -0.054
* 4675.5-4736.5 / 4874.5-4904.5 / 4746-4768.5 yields -0.036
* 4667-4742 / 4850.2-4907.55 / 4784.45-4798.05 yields -0.078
